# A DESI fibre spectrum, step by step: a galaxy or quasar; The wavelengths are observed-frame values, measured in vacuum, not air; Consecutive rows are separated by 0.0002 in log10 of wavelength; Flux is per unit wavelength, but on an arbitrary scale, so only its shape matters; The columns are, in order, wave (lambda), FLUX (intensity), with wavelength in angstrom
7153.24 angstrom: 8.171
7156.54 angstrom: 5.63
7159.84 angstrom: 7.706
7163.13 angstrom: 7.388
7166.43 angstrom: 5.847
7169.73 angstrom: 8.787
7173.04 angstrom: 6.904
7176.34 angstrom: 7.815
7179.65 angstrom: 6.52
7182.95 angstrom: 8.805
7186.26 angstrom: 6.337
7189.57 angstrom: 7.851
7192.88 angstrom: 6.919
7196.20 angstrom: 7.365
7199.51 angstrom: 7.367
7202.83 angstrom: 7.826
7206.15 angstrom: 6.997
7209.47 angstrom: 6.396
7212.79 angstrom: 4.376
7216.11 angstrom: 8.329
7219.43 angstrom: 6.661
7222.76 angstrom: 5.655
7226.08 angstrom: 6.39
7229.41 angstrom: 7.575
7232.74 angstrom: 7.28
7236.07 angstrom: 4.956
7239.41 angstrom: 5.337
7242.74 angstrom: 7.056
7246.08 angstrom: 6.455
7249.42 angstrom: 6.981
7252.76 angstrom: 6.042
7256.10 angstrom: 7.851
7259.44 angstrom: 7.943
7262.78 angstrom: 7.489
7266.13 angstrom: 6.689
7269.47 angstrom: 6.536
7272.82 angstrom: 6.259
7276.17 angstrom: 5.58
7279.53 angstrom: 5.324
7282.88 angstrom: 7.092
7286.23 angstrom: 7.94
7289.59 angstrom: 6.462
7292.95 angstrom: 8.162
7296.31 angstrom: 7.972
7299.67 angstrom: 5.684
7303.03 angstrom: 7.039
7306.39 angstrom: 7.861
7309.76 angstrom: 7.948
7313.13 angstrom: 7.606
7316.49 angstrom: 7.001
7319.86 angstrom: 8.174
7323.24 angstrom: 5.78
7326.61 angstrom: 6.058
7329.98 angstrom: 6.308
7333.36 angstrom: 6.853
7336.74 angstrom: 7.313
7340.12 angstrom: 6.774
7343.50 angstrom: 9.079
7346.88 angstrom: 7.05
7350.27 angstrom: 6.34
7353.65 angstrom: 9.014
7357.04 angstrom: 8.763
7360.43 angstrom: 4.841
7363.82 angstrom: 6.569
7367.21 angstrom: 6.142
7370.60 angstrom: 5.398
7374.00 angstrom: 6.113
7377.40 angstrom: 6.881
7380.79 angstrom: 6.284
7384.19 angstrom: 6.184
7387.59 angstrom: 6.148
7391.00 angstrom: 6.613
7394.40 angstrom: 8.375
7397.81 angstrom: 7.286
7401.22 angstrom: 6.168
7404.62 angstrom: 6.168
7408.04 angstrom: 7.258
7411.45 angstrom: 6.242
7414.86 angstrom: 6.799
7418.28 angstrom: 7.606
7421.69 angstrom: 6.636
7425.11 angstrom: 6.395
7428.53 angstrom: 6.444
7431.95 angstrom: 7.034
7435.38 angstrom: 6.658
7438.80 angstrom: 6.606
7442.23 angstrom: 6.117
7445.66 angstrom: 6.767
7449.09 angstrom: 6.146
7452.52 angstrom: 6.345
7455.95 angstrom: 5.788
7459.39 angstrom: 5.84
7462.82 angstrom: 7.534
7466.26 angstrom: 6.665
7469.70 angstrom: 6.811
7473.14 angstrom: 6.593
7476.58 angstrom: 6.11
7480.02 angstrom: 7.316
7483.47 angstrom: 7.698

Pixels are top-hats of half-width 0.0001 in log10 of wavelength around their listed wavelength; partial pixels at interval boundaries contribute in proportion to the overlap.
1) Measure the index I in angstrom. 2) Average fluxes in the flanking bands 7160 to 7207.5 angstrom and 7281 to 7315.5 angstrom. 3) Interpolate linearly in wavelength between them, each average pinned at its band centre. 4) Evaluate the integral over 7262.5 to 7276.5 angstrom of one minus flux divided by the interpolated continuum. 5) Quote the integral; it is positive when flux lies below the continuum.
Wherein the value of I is 1.6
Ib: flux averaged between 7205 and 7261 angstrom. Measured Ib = 6.6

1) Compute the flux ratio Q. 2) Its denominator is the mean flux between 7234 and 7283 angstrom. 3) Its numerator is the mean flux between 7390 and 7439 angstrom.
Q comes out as 1.1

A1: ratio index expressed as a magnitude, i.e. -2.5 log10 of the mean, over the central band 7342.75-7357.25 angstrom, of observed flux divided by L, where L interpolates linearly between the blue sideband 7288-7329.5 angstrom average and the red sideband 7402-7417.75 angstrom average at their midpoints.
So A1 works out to -0.14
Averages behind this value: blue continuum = 7.12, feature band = 7.91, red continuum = 6.67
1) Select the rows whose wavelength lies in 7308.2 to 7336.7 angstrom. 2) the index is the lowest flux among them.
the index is 5.78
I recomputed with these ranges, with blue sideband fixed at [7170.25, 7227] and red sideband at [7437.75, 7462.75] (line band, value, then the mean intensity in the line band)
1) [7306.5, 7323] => -2.1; 7.53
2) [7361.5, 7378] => 1.0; 6.12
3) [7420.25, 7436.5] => -0.7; 6.63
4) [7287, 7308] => -1.5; 7.23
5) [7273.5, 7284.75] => 1.2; 6.06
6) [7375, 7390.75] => 0.3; 6.38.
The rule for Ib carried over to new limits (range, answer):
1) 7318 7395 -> 6.81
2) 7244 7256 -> 6.69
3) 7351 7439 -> 6.71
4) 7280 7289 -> 7.1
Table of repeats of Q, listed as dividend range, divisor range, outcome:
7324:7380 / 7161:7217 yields 0.95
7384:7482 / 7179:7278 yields 0.98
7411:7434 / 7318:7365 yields 0.96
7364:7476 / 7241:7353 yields 0.94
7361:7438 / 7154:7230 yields 0.94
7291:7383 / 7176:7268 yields 1.02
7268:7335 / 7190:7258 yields 1.02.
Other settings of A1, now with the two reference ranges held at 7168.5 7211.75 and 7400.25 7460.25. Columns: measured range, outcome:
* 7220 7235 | 0.085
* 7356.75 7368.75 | 0.068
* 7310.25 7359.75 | -0.066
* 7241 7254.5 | 0.078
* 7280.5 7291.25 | -0.008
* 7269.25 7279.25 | 0.183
